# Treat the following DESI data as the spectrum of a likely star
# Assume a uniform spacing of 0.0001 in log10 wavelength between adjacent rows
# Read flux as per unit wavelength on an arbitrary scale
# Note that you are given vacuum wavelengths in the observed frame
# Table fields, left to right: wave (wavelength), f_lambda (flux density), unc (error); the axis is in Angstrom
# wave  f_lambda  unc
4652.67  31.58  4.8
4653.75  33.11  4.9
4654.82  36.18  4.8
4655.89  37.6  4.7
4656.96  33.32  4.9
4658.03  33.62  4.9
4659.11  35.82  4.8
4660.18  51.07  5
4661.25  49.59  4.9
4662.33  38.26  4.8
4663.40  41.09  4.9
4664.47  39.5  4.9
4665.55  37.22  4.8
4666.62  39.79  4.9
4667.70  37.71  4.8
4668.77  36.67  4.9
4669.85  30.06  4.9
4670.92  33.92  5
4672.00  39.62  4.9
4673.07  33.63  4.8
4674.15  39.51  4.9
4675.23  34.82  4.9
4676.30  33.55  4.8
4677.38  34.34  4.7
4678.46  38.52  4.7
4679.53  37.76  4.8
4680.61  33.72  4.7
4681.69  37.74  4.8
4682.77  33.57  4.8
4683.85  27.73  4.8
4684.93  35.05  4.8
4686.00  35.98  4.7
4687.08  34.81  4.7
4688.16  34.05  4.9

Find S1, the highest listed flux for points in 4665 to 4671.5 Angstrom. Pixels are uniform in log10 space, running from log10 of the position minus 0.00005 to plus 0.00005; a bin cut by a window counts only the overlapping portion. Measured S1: 39.79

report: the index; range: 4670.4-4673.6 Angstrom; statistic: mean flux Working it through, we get 35.8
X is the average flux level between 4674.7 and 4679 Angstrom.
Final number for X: 35.4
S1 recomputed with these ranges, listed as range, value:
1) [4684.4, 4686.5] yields 35.98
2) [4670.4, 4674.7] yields 39.62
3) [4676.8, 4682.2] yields 38.52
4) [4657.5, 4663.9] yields 51.07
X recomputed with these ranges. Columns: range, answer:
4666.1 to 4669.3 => 38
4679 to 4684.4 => 34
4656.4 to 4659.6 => 34.2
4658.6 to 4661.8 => 45.6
